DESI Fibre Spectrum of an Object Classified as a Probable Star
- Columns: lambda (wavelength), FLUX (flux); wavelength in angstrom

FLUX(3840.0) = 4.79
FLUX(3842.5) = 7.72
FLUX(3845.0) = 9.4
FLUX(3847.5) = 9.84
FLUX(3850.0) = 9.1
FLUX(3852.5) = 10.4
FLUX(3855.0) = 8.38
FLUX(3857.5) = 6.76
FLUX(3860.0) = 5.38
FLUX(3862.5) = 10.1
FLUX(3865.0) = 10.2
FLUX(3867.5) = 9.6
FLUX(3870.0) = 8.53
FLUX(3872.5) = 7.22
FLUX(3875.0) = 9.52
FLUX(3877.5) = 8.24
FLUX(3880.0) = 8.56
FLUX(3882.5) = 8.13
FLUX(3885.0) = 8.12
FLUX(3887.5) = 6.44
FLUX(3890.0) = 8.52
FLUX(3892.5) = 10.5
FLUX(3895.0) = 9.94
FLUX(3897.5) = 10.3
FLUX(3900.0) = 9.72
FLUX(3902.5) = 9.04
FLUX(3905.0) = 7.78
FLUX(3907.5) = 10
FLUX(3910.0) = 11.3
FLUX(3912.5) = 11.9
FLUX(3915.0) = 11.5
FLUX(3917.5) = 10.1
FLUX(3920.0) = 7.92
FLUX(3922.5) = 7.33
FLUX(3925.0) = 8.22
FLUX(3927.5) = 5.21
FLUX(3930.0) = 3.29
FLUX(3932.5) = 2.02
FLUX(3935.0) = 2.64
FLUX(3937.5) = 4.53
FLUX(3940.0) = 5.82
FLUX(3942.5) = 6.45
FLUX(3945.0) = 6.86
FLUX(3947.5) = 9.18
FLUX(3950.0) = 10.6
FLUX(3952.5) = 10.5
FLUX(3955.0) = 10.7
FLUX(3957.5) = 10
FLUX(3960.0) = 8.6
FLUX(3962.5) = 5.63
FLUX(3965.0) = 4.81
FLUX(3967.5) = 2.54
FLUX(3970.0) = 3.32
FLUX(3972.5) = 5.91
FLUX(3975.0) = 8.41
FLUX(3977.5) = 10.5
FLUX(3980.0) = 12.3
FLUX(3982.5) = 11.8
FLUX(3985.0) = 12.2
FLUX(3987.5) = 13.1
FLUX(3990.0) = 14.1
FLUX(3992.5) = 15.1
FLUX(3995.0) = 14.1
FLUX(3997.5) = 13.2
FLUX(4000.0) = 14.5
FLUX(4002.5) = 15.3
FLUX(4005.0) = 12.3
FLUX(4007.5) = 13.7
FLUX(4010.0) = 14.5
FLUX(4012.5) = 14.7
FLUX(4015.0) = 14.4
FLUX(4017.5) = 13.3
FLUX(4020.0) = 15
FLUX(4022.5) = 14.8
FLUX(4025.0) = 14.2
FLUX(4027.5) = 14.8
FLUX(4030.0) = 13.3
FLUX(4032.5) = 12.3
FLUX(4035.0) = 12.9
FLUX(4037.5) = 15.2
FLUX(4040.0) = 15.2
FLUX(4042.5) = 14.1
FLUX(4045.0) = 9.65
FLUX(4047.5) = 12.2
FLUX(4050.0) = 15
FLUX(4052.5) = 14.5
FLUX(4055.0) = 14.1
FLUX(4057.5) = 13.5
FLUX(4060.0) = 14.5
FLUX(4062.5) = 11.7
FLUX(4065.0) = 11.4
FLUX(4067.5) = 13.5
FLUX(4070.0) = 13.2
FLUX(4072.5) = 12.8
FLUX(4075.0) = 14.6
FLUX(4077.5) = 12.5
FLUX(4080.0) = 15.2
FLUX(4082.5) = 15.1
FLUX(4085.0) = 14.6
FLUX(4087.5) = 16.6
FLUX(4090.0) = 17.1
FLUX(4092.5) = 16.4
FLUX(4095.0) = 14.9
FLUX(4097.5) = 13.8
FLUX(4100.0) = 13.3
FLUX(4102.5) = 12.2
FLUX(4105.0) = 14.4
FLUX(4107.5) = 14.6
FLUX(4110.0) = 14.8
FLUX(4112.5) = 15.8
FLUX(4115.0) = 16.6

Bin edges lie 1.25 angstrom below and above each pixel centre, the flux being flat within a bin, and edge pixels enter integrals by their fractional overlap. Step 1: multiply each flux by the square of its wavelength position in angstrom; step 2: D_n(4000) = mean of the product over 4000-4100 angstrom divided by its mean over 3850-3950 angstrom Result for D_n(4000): 1.9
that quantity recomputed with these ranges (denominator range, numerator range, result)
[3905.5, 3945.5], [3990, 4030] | 2.06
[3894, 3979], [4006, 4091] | 1.91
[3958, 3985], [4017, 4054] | 1.85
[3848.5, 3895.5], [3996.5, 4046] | 1.74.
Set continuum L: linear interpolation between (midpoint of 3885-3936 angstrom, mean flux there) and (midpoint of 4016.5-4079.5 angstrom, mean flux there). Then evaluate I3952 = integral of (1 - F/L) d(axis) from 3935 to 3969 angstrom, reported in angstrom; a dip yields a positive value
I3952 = 9.1 angstrom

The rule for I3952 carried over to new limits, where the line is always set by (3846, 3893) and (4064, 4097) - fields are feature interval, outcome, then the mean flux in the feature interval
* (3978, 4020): -5.0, 13.6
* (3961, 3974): 7.7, 4.6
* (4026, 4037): -0.3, 13.5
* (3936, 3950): 5.0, 6.86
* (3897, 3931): 3.2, 8.84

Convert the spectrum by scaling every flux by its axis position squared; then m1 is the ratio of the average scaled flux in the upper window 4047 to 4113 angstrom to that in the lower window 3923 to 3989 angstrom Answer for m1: 2.00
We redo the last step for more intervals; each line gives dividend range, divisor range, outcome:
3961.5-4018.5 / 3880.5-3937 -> 1.45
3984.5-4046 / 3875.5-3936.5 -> 1.79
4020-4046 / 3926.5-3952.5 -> 2.44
